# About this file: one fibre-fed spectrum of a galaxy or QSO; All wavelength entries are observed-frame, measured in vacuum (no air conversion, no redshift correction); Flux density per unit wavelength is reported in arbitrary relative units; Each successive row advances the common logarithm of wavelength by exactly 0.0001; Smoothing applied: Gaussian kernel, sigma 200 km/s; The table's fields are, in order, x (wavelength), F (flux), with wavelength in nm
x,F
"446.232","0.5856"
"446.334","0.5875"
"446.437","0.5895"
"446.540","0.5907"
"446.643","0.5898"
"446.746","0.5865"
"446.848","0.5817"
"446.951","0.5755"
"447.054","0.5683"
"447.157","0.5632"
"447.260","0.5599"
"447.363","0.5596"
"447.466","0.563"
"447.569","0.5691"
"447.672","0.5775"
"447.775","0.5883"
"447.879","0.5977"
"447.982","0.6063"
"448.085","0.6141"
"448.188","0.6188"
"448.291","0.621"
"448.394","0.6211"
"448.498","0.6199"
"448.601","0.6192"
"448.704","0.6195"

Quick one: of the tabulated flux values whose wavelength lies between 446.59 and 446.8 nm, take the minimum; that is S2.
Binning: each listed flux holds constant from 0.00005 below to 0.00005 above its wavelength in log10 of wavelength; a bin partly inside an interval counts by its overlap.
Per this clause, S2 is 0.5865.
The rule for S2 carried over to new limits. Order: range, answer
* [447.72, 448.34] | 0.5883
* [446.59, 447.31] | 0.5599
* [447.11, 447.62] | 0.5596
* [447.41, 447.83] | 0.563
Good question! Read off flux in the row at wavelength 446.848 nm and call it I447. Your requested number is 0.5817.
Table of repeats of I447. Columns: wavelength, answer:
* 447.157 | 0.5632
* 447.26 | 0.5599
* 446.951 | 0.5755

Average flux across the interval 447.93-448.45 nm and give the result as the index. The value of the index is 0.616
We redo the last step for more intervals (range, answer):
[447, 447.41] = 0.563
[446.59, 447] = 0.584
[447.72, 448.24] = 0.605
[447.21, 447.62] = 0.563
